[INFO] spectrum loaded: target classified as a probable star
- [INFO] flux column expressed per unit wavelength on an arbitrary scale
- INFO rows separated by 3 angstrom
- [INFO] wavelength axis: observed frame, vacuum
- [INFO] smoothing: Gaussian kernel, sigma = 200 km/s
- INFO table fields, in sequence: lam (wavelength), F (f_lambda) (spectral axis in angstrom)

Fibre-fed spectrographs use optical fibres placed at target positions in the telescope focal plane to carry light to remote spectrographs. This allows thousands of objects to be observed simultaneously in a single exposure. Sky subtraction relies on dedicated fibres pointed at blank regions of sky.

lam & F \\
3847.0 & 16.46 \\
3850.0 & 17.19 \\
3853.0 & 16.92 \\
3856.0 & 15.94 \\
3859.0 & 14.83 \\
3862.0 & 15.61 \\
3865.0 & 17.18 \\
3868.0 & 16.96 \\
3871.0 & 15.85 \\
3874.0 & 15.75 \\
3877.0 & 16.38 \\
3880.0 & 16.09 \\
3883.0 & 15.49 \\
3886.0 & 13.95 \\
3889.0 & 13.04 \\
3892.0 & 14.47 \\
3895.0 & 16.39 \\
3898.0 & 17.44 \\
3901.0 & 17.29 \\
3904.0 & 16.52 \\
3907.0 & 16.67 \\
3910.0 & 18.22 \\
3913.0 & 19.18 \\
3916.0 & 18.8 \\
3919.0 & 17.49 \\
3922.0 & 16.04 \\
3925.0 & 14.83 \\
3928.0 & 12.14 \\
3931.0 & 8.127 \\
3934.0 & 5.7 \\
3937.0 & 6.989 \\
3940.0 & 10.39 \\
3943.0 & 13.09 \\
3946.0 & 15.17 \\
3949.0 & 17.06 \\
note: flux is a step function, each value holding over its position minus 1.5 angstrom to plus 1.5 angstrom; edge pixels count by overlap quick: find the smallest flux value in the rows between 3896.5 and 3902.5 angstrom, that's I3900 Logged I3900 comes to 17.29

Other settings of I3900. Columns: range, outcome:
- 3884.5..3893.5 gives 13.04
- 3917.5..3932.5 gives 8.127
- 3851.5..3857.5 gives 15.94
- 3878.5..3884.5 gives 15.49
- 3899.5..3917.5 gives 16.52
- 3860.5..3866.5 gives 15.61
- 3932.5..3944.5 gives 5.7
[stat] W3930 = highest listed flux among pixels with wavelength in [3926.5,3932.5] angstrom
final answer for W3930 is 12.14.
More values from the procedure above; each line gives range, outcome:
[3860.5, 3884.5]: 17.18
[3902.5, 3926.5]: 19.18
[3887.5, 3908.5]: 17.44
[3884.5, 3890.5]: 13.95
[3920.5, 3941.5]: 16.04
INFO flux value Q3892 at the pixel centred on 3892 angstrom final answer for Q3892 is 14.47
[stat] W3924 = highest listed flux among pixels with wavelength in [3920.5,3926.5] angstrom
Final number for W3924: 16.04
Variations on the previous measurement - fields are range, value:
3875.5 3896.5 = 16.39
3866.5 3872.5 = 16.96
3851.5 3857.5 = 16.92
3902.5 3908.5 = 16.67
